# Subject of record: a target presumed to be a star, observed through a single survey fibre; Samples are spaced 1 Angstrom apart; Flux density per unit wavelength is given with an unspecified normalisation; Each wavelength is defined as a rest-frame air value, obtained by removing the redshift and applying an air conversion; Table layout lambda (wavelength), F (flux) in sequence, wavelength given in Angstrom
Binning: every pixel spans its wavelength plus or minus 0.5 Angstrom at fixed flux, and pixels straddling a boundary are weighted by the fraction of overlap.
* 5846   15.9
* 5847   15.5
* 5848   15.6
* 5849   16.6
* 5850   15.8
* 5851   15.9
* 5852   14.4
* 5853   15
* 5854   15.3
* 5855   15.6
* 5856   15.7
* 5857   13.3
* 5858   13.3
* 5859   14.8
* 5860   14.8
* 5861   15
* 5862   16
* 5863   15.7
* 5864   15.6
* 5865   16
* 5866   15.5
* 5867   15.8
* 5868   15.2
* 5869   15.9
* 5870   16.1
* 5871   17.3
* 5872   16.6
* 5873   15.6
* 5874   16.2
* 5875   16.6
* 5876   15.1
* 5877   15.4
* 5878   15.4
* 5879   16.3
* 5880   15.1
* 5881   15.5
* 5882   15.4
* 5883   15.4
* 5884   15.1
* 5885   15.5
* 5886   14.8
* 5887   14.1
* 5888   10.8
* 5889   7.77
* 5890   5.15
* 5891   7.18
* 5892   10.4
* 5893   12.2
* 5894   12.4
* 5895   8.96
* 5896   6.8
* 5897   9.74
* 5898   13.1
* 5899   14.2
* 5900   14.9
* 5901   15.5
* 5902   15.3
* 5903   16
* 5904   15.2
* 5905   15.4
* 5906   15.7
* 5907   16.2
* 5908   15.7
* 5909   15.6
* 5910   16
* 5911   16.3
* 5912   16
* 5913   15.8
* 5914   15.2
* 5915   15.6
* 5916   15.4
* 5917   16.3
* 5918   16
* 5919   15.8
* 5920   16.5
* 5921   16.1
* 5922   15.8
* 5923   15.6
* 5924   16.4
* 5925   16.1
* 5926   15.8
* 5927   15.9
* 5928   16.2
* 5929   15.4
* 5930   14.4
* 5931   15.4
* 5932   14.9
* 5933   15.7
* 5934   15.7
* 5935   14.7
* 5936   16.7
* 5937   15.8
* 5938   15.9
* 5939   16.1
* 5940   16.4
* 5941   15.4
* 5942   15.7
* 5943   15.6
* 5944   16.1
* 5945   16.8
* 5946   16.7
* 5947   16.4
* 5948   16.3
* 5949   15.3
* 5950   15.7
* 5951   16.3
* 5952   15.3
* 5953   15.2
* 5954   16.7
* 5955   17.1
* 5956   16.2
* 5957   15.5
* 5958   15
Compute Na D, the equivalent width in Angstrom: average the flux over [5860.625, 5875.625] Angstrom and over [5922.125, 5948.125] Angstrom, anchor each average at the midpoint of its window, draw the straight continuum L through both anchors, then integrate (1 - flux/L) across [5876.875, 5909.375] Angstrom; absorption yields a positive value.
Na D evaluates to 5.2 Angstrom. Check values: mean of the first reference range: 15.9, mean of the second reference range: 15.8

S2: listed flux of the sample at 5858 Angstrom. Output 13.3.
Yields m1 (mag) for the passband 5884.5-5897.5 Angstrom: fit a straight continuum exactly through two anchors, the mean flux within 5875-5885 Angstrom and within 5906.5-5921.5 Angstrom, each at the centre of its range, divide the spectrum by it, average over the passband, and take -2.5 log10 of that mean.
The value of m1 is 0.436 mag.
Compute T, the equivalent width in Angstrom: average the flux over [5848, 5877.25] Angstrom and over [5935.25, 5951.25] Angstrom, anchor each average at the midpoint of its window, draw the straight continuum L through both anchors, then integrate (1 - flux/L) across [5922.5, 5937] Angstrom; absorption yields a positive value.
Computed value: 0.3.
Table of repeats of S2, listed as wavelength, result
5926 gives 15.8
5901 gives 15.5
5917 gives 16.3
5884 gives 15.1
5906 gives 15.7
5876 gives 15.1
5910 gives 16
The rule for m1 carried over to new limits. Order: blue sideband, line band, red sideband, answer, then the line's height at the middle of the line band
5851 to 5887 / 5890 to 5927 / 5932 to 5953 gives 0.09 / 15.7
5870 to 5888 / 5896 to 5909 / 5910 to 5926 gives 0.09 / 15.8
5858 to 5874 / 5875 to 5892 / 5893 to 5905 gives 0.07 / 14.2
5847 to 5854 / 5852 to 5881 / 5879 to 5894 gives -0.10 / 14.2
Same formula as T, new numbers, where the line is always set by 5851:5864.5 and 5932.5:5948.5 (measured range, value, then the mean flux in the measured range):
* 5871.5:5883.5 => -0.4 Angstrom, 15.7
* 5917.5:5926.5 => -0.1 Angstrom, 16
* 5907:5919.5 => -0.1 Angstrom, 15.8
